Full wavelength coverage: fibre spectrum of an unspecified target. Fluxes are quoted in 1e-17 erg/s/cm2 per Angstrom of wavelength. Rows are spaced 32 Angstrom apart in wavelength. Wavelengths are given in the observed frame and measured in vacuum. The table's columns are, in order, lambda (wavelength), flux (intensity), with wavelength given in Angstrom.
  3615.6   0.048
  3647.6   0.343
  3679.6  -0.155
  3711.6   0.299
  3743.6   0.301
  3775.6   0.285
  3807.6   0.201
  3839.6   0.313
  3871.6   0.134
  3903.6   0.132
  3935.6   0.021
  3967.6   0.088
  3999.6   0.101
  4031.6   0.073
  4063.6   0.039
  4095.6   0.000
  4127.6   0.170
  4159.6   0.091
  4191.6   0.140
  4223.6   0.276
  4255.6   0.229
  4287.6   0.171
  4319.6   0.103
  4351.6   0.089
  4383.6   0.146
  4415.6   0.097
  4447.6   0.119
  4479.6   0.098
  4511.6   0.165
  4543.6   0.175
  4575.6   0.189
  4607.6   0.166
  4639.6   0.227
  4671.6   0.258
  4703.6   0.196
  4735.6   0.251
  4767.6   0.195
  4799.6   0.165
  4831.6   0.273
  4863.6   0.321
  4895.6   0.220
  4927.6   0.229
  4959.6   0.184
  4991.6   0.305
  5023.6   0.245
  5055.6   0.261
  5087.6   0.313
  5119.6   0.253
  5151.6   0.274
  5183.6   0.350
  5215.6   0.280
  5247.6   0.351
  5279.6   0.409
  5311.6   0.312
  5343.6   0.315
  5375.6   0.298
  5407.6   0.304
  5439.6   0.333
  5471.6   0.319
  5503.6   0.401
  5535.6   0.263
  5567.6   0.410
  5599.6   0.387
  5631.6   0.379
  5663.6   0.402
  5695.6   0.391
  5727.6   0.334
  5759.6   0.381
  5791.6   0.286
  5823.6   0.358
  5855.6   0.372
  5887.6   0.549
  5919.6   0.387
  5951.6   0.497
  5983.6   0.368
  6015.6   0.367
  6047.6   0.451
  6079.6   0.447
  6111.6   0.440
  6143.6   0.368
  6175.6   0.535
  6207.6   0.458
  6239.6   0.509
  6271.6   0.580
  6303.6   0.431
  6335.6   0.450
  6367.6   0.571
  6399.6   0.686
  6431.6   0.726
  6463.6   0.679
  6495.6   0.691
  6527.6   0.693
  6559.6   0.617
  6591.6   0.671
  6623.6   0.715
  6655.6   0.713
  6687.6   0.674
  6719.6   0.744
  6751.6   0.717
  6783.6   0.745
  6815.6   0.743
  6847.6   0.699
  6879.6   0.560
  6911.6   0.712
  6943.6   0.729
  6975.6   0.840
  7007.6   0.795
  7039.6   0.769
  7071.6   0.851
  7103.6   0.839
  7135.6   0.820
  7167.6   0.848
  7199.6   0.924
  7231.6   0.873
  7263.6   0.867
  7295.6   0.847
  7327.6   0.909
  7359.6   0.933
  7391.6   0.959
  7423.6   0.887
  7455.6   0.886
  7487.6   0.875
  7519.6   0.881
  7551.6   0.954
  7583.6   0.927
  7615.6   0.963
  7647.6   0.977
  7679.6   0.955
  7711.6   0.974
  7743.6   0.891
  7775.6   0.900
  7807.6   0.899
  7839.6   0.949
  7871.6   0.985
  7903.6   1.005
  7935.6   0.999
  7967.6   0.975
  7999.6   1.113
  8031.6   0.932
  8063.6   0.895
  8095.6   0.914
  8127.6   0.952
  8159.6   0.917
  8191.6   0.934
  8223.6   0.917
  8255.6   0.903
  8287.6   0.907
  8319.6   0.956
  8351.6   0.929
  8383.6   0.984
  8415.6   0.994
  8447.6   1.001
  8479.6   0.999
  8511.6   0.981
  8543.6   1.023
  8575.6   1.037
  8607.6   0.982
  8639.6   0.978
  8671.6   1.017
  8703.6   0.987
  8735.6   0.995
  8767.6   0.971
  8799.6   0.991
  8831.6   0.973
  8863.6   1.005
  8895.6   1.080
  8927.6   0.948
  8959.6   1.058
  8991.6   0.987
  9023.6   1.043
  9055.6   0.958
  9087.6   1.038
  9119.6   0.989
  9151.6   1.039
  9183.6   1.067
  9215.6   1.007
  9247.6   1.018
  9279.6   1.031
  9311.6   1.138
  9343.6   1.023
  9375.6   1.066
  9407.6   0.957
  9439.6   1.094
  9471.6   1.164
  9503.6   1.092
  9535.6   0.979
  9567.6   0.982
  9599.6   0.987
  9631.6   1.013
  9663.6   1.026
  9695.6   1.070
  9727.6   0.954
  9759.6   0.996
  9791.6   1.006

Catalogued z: 0.60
